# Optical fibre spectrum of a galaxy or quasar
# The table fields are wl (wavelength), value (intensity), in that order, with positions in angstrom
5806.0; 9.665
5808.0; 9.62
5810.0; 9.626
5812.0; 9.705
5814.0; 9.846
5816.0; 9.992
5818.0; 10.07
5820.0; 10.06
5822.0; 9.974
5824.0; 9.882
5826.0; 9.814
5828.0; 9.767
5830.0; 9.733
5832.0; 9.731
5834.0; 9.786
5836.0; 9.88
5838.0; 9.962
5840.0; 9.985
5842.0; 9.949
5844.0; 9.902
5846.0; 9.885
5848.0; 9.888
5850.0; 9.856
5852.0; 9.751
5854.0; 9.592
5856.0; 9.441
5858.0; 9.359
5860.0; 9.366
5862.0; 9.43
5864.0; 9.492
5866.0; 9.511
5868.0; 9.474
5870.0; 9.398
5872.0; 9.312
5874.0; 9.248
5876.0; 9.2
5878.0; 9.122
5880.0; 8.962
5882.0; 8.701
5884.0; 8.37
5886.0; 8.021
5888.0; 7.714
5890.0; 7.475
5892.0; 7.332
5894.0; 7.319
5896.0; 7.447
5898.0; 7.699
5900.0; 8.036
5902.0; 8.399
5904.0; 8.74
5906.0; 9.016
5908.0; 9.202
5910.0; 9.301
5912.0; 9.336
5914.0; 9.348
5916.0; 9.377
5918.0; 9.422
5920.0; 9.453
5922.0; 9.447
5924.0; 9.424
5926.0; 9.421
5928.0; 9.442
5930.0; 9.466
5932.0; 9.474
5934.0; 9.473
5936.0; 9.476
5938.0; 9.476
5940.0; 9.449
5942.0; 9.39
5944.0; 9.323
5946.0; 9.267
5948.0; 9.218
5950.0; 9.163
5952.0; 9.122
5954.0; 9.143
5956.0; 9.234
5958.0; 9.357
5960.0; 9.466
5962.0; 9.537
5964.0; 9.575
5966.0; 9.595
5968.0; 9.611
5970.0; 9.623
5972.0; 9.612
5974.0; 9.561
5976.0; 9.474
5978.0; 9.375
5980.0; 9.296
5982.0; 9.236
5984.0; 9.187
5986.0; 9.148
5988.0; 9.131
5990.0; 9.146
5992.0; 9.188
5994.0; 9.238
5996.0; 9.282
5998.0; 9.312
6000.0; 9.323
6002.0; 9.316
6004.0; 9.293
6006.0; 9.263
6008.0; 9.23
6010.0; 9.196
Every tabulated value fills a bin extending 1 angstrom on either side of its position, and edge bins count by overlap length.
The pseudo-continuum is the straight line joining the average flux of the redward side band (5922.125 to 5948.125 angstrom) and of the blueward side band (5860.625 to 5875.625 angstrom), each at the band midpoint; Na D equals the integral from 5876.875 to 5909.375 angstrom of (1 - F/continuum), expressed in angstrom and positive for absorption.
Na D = 4.0 angstrom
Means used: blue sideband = 9.4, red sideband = 9.42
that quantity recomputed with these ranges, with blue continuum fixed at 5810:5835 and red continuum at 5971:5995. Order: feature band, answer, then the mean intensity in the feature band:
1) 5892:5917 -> 2.7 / 8.55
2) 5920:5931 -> 0.1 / 9.44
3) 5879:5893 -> 2.3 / 8.08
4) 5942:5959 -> 0.3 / 9.24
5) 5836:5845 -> -0.1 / 9.94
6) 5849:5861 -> 0.2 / 9.56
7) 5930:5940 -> 0.0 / 9.47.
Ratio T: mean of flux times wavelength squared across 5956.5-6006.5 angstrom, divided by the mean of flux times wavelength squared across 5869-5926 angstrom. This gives 1.10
